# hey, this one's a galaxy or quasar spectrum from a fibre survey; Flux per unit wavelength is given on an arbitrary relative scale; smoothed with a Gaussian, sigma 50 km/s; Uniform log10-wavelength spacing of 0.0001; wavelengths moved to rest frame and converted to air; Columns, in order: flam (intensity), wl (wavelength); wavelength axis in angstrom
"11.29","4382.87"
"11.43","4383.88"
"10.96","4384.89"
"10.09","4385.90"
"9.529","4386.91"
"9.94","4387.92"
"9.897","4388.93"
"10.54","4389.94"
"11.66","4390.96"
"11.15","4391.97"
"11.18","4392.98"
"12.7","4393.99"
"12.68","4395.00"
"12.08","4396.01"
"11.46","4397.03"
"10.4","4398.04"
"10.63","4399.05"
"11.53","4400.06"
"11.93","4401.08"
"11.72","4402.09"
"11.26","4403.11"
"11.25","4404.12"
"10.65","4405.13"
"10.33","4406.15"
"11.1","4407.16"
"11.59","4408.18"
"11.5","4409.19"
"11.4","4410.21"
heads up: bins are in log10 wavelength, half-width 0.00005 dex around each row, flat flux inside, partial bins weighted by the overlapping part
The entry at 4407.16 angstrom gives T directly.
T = 11.1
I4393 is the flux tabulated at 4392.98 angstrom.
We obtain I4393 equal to 11.18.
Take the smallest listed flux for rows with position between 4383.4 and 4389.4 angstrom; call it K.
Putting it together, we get 9.529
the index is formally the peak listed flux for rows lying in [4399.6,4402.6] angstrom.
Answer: 11.93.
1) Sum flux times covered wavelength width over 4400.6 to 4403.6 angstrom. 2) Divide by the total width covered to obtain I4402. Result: 11.6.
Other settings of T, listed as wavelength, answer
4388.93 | 9.897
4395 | 12.68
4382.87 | 11.29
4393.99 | 12.7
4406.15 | 10.33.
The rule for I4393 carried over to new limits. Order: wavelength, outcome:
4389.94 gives 10.54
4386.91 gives 9.529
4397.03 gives 11.46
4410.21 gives 11.4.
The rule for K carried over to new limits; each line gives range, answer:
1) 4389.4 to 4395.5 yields 10.54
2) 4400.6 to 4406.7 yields 10.33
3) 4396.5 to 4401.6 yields 10.4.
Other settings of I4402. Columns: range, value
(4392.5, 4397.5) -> 12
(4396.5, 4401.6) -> 11.2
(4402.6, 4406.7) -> 10.9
